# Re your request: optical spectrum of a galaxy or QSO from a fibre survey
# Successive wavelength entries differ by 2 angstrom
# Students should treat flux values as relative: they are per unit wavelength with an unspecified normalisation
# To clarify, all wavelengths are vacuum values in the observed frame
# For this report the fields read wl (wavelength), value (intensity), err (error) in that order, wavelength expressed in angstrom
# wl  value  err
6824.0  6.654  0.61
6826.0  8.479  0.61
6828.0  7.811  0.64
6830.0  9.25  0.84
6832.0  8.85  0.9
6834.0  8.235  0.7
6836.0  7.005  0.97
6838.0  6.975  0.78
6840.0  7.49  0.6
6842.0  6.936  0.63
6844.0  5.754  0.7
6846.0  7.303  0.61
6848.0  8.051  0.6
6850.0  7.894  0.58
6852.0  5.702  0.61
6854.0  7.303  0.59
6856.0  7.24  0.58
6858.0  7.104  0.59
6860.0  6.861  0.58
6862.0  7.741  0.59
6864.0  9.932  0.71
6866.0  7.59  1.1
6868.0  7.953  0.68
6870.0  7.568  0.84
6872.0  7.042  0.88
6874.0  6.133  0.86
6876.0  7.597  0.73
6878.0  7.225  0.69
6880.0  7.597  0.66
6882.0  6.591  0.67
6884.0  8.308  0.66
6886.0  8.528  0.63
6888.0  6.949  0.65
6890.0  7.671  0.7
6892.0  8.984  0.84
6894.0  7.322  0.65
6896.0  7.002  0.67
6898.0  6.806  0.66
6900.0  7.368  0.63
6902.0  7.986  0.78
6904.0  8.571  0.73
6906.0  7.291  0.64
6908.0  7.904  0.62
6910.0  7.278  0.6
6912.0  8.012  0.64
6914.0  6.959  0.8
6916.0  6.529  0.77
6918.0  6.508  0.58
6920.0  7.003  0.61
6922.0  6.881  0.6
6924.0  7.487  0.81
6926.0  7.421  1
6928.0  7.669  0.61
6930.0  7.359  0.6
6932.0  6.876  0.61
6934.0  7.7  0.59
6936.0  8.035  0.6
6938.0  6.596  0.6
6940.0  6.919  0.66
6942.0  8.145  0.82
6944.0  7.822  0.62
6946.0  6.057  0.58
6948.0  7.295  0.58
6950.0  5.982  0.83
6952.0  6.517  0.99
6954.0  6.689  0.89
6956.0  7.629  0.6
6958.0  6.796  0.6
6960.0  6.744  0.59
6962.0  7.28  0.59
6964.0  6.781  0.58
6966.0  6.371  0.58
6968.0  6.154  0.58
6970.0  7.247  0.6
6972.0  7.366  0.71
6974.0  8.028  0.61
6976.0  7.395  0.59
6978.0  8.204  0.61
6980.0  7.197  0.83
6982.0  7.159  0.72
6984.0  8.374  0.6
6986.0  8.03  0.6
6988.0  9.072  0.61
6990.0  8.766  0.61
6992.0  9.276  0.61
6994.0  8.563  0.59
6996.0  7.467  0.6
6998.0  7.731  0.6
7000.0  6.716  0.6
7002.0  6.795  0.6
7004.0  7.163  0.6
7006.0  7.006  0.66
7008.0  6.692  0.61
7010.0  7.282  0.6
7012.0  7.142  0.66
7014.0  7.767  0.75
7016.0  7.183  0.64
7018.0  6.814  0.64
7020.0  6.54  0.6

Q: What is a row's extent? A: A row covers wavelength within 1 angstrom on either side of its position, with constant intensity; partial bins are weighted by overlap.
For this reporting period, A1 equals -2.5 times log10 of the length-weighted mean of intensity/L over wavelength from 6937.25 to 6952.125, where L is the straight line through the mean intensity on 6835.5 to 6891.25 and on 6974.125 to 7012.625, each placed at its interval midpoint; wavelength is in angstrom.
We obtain 0.09 mag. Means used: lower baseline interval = 7.37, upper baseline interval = 7.7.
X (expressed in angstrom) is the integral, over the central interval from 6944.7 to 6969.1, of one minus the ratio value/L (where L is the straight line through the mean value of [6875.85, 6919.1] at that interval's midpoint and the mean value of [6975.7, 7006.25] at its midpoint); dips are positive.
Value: 3.18 angstrom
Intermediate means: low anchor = 7.5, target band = 6.71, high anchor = 7.84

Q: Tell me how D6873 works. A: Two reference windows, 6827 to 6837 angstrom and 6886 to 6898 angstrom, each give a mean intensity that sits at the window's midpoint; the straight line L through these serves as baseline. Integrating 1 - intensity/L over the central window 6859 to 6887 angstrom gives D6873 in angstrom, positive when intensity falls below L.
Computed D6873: 0.6 angstrom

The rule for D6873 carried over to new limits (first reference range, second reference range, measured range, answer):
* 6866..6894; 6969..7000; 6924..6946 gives 1.04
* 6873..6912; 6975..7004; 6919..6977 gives 4.69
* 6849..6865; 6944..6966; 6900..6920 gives -0.87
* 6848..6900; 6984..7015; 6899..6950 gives 1.70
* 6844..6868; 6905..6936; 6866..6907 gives -0.82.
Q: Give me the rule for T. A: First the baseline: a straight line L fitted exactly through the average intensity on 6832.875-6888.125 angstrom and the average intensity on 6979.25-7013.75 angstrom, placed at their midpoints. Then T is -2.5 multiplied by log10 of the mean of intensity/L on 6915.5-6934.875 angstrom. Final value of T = 0.05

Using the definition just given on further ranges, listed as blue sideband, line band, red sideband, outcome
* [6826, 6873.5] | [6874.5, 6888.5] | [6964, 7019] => 0.00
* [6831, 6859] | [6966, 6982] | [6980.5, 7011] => 0.05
